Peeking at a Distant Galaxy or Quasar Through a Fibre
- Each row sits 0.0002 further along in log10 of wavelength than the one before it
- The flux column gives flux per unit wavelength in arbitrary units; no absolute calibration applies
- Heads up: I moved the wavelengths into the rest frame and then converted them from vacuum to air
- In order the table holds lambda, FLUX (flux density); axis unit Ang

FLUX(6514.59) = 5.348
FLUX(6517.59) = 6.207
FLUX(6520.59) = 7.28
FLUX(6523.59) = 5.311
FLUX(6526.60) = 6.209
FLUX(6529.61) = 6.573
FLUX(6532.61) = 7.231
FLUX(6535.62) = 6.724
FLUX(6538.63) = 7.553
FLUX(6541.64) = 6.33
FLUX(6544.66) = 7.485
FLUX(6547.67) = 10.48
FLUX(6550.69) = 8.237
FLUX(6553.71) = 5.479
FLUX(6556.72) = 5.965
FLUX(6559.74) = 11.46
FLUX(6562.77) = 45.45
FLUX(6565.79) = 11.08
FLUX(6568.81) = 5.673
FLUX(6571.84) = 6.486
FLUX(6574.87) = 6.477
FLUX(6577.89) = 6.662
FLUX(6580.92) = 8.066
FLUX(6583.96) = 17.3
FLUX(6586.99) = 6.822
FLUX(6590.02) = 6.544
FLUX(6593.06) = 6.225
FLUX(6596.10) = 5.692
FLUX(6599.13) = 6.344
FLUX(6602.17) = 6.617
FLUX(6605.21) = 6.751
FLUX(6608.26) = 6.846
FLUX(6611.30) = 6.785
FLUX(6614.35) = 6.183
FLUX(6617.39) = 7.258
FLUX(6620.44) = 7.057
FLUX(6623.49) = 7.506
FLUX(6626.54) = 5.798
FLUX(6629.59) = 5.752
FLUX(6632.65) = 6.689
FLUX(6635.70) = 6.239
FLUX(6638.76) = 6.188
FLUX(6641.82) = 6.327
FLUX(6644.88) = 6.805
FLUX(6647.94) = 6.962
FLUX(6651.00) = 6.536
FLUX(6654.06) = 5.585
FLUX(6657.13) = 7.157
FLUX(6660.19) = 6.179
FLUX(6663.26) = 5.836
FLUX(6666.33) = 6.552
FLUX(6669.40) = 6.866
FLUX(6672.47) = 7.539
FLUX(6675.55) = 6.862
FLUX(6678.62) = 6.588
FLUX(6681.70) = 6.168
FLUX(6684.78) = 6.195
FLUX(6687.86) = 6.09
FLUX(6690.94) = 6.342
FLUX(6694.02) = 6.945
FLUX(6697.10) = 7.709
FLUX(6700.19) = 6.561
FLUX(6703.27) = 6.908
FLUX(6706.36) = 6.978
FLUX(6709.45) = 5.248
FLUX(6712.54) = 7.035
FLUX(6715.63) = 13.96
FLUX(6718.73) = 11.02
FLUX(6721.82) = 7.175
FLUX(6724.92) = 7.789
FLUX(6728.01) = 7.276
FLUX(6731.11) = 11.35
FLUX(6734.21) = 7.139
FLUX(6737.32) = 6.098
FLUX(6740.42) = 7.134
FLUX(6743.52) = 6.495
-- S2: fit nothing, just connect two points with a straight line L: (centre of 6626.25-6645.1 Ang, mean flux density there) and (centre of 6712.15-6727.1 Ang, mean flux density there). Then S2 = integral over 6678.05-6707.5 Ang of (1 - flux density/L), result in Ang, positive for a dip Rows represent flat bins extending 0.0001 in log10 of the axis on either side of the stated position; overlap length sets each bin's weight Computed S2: 6.3 Ang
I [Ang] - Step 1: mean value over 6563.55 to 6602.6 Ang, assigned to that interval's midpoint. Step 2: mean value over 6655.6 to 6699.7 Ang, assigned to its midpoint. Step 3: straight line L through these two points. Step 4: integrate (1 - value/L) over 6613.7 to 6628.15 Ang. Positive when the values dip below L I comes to 1.7 Ang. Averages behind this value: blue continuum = 8.43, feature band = 6.79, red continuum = 6.64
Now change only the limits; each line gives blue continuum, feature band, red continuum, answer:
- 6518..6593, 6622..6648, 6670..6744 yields 5.74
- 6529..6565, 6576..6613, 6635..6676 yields 6.06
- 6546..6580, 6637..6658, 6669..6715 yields 4.59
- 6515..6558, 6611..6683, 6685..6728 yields 7.90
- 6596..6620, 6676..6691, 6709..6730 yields 3.24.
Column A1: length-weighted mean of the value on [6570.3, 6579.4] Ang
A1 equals 6.54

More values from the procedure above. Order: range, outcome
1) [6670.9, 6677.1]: 7.2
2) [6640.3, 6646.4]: 6.57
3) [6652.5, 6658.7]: 6.38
